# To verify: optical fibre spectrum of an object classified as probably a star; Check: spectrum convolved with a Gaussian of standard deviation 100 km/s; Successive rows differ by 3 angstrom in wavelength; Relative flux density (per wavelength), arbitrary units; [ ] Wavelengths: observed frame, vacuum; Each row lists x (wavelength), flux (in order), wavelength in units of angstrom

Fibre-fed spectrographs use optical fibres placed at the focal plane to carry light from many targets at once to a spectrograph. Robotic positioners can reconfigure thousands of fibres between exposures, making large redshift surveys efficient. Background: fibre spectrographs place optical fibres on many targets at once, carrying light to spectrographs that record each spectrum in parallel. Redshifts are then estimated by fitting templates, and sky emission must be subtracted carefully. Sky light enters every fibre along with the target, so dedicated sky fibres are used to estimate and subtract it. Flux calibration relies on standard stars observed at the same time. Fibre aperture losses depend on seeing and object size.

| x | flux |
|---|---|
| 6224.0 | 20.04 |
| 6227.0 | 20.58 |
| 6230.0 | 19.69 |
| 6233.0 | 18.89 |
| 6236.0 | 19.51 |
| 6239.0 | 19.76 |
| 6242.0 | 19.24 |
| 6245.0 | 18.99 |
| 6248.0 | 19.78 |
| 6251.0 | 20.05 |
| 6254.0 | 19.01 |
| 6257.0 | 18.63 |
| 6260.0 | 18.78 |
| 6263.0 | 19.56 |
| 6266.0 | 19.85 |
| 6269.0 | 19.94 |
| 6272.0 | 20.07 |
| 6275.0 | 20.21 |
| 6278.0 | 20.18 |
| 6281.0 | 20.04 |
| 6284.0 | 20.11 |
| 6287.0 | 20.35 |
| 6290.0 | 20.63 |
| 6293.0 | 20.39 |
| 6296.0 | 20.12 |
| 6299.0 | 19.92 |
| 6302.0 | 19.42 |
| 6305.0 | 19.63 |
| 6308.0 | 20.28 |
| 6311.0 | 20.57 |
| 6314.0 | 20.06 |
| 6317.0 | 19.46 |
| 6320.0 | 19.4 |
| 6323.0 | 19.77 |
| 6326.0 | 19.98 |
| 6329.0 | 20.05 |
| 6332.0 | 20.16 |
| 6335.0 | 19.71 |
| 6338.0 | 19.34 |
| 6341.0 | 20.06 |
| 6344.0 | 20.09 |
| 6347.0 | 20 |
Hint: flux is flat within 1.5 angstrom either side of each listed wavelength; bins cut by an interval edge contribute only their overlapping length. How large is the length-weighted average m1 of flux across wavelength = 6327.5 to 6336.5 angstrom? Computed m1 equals 20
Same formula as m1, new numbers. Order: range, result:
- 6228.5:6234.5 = 19.3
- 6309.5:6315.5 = 20.3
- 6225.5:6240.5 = 19.7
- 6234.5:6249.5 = 19.5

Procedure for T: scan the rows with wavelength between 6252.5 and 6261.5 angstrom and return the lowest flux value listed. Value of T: 18.63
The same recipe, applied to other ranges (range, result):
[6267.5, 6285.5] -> 19.94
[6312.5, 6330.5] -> 19.4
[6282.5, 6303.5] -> 19.42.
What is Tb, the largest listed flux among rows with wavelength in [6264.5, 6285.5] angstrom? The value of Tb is 20.21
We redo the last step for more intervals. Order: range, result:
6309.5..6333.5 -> 20.57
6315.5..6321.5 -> 19.46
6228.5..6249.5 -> 19.78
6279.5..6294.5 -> 20.63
